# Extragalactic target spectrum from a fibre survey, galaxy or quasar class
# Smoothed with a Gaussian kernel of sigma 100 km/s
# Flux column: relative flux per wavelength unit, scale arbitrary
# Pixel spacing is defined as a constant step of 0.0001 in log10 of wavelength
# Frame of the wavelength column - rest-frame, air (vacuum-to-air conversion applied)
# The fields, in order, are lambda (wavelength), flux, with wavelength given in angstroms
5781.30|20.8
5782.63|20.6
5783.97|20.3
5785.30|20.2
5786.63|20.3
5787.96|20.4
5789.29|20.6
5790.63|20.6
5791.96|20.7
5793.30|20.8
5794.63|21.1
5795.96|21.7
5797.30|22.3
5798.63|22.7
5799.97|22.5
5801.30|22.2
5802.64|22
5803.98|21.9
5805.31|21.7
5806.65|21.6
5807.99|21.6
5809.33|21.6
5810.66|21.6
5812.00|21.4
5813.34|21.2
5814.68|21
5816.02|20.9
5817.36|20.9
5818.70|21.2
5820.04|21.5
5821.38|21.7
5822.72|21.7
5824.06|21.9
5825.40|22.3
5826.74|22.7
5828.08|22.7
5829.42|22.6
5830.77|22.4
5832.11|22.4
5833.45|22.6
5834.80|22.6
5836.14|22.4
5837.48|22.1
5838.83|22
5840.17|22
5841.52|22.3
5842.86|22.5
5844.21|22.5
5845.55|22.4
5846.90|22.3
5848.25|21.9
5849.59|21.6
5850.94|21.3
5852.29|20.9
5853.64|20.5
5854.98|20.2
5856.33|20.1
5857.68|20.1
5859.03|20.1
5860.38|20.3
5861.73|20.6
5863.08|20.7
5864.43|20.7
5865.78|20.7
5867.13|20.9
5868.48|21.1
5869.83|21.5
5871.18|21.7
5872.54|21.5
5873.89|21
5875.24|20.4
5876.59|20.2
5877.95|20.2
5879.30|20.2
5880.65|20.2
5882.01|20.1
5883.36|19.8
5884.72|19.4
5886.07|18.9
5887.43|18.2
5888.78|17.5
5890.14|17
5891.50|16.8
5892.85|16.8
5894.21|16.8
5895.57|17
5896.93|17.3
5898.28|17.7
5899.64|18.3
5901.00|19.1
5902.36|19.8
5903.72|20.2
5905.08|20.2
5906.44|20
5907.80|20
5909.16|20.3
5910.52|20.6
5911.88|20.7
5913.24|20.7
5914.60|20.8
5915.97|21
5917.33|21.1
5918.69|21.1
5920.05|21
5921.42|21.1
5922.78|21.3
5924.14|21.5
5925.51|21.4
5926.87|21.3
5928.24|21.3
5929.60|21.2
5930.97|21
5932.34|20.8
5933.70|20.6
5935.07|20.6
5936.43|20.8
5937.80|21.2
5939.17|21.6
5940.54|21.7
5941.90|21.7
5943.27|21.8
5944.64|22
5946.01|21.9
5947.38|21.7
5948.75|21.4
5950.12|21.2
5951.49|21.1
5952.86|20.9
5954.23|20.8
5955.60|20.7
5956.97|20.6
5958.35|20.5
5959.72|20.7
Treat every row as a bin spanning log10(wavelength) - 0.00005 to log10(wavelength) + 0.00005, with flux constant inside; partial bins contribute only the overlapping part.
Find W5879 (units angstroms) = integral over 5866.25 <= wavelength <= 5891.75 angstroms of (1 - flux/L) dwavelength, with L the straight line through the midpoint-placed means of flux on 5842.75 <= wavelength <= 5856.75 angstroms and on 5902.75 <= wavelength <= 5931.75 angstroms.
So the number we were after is 1.6 angstroms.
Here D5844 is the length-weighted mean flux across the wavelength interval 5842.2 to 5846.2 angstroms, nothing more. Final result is 22.5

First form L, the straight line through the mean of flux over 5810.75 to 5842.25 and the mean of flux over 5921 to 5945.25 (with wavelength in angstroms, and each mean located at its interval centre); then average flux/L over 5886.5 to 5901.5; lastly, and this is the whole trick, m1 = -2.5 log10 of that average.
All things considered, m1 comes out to 0.22 mag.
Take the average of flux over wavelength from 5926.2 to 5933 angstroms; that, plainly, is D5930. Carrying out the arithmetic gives 21.1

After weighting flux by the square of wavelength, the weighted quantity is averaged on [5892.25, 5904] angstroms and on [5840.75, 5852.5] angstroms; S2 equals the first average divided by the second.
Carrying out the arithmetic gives 0.8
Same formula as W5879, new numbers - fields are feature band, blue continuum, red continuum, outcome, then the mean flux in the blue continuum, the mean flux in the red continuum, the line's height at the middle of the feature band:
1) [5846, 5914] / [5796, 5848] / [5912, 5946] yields 5.3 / 22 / 21.2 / 21.6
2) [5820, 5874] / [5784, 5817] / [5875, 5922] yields -3.1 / 21.3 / 19.4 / 20.4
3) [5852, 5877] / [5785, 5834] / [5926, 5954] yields 0.9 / 21.6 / 21.3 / 21.5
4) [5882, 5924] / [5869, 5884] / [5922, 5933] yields 3.1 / 20.6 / 21.2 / 20.9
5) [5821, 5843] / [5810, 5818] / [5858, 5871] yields -1.3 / 21.2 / 20.8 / 21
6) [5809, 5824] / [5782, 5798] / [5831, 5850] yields 0.2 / 20.8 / 22.3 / 21.6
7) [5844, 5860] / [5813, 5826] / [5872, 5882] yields -0.2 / 21.4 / 20.5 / 20.9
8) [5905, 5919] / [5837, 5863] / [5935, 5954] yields 0.5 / 21.3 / 21.4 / 21.4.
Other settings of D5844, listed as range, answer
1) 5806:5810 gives 21.6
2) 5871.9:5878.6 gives 20.7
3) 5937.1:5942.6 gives 21.5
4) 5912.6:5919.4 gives 20.9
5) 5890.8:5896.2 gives 16.8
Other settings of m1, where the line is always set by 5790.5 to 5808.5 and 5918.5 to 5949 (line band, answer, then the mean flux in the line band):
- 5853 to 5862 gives 0.07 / 20.3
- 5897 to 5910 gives 0.10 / 19.4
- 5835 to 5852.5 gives -0.02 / 22.1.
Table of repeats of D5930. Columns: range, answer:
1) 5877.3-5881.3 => 20.2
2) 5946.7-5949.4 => 21.5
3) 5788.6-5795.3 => 20.8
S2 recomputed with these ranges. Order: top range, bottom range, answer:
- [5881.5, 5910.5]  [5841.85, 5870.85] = 0.90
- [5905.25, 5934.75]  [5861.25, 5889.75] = 1.05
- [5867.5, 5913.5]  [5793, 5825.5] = 0.92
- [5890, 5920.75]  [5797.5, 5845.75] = 0.91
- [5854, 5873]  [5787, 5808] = 0.99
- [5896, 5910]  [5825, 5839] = 0.88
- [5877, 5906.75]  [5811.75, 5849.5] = 0.87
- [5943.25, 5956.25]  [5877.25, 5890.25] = 1.13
